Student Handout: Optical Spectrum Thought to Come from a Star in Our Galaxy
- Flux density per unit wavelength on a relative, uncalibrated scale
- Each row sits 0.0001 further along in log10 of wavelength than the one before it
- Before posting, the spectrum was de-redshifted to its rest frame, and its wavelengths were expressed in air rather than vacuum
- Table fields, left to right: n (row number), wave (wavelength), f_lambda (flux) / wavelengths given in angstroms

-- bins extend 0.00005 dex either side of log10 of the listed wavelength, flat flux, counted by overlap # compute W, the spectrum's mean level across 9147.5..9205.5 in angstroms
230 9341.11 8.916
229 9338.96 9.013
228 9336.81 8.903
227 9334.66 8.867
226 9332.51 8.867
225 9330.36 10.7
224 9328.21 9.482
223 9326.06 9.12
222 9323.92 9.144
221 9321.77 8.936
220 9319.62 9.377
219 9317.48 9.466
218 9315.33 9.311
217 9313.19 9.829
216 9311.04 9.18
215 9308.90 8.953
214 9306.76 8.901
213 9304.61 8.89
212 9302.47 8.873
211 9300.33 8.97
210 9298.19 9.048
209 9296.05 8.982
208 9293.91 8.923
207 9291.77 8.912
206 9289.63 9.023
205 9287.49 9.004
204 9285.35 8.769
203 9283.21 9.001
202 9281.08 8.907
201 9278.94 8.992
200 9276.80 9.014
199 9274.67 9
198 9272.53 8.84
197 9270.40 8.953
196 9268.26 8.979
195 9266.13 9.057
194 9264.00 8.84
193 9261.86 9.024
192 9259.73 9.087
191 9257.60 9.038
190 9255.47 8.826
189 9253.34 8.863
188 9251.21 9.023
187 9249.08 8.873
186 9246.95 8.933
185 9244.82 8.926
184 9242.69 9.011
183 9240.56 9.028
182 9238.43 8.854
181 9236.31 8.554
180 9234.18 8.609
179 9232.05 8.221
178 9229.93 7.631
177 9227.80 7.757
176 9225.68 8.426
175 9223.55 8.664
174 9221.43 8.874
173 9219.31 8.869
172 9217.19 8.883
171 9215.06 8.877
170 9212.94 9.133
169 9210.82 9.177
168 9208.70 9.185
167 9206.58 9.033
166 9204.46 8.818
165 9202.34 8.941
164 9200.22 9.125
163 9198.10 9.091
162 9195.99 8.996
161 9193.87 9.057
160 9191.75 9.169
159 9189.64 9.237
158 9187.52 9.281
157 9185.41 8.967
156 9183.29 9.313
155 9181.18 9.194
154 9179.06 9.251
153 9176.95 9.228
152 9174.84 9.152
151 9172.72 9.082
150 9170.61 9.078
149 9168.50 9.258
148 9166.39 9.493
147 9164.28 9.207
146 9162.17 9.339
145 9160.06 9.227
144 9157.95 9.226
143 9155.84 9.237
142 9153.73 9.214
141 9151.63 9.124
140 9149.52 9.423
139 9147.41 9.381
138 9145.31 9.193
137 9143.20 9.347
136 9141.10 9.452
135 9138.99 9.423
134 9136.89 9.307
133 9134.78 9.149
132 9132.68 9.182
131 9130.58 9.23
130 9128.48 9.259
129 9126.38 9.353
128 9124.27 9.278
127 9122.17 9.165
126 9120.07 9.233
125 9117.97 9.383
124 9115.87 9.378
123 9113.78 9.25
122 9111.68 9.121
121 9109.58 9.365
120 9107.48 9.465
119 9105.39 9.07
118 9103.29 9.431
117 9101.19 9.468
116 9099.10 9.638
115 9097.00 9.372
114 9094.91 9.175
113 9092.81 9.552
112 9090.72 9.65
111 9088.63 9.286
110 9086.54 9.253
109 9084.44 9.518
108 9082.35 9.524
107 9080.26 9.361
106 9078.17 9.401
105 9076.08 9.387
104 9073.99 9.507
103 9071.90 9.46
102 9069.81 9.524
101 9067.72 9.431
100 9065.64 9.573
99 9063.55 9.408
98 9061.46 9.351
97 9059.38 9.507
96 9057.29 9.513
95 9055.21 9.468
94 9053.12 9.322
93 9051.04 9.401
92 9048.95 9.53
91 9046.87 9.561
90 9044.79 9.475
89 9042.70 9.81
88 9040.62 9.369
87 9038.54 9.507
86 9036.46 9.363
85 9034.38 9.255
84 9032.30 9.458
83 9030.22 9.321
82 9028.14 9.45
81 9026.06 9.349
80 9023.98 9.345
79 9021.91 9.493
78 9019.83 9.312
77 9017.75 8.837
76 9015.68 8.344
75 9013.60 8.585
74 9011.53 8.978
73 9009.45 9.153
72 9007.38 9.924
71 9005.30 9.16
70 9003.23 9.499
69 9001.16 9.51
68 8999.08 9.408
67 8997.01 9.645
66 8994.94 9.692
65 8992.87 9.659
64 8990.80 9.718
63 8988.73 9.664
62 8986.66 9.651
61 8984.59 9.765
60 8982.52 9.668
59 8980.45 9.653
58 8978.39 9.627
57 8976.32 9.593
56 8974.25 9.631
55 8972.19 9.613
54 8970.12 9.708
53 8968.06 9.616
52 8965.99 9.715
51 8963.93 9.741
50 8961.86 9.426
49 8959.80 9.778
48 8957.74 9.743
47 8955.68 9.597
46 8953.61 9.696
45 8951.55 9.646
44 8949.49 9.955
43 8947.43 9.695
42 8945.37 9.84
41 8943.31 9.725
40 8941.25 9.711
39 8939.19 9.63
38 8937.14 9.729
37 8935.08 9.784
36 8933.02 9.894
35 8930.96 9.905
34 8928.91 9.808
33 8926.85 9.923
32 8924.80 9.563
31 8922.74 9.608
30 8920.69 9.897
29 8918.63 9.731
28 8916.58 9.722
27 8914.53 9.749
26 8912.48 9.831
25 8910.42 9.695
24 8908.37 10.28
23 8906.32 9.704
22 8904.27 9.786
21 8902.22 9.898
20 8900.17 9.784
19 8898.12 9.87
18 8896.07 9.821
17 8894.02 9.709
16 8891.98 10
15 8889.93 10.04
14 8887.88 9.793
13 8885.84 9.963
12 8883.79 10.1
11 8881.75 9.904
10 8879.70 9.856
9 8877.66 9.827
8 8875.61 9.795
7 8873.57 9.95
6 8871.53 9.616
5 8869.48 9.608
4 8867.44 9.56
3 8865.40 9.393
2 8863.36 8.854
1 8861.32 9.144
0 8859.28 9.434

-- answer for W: 9.18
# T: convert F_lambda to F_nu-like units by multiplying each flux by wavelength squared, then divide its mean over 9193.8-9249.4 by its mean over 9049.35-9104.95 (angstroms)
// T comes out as 0.96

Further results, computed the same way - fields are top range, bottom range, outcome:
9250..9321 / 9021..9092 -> 1.00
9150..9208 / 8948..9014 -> 1.00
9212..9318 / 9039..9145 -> 0.98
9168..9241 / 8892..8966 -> 0.97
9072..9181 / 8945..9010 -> 1.00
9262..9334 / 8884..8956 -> 1.01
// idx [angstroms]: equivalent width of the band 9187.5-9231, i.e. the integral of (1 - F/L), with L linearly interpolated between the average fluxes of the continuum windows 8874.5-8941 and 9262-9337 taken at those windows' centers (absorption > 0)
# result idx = 1.89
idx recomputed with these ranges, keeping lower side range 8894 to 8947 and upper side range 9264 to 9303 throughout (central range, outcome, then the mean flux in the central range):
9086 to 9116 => 0.0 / 9.37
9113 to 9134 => 0.1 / 9.27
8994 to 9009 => 0.1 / 9.53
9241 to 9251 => 0.1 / 8.94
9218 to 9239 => 1.5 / 8.44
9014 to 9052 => 0.8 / 9.33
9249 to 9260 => 0.1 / 8.95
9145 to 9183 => 0.0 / 9.24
